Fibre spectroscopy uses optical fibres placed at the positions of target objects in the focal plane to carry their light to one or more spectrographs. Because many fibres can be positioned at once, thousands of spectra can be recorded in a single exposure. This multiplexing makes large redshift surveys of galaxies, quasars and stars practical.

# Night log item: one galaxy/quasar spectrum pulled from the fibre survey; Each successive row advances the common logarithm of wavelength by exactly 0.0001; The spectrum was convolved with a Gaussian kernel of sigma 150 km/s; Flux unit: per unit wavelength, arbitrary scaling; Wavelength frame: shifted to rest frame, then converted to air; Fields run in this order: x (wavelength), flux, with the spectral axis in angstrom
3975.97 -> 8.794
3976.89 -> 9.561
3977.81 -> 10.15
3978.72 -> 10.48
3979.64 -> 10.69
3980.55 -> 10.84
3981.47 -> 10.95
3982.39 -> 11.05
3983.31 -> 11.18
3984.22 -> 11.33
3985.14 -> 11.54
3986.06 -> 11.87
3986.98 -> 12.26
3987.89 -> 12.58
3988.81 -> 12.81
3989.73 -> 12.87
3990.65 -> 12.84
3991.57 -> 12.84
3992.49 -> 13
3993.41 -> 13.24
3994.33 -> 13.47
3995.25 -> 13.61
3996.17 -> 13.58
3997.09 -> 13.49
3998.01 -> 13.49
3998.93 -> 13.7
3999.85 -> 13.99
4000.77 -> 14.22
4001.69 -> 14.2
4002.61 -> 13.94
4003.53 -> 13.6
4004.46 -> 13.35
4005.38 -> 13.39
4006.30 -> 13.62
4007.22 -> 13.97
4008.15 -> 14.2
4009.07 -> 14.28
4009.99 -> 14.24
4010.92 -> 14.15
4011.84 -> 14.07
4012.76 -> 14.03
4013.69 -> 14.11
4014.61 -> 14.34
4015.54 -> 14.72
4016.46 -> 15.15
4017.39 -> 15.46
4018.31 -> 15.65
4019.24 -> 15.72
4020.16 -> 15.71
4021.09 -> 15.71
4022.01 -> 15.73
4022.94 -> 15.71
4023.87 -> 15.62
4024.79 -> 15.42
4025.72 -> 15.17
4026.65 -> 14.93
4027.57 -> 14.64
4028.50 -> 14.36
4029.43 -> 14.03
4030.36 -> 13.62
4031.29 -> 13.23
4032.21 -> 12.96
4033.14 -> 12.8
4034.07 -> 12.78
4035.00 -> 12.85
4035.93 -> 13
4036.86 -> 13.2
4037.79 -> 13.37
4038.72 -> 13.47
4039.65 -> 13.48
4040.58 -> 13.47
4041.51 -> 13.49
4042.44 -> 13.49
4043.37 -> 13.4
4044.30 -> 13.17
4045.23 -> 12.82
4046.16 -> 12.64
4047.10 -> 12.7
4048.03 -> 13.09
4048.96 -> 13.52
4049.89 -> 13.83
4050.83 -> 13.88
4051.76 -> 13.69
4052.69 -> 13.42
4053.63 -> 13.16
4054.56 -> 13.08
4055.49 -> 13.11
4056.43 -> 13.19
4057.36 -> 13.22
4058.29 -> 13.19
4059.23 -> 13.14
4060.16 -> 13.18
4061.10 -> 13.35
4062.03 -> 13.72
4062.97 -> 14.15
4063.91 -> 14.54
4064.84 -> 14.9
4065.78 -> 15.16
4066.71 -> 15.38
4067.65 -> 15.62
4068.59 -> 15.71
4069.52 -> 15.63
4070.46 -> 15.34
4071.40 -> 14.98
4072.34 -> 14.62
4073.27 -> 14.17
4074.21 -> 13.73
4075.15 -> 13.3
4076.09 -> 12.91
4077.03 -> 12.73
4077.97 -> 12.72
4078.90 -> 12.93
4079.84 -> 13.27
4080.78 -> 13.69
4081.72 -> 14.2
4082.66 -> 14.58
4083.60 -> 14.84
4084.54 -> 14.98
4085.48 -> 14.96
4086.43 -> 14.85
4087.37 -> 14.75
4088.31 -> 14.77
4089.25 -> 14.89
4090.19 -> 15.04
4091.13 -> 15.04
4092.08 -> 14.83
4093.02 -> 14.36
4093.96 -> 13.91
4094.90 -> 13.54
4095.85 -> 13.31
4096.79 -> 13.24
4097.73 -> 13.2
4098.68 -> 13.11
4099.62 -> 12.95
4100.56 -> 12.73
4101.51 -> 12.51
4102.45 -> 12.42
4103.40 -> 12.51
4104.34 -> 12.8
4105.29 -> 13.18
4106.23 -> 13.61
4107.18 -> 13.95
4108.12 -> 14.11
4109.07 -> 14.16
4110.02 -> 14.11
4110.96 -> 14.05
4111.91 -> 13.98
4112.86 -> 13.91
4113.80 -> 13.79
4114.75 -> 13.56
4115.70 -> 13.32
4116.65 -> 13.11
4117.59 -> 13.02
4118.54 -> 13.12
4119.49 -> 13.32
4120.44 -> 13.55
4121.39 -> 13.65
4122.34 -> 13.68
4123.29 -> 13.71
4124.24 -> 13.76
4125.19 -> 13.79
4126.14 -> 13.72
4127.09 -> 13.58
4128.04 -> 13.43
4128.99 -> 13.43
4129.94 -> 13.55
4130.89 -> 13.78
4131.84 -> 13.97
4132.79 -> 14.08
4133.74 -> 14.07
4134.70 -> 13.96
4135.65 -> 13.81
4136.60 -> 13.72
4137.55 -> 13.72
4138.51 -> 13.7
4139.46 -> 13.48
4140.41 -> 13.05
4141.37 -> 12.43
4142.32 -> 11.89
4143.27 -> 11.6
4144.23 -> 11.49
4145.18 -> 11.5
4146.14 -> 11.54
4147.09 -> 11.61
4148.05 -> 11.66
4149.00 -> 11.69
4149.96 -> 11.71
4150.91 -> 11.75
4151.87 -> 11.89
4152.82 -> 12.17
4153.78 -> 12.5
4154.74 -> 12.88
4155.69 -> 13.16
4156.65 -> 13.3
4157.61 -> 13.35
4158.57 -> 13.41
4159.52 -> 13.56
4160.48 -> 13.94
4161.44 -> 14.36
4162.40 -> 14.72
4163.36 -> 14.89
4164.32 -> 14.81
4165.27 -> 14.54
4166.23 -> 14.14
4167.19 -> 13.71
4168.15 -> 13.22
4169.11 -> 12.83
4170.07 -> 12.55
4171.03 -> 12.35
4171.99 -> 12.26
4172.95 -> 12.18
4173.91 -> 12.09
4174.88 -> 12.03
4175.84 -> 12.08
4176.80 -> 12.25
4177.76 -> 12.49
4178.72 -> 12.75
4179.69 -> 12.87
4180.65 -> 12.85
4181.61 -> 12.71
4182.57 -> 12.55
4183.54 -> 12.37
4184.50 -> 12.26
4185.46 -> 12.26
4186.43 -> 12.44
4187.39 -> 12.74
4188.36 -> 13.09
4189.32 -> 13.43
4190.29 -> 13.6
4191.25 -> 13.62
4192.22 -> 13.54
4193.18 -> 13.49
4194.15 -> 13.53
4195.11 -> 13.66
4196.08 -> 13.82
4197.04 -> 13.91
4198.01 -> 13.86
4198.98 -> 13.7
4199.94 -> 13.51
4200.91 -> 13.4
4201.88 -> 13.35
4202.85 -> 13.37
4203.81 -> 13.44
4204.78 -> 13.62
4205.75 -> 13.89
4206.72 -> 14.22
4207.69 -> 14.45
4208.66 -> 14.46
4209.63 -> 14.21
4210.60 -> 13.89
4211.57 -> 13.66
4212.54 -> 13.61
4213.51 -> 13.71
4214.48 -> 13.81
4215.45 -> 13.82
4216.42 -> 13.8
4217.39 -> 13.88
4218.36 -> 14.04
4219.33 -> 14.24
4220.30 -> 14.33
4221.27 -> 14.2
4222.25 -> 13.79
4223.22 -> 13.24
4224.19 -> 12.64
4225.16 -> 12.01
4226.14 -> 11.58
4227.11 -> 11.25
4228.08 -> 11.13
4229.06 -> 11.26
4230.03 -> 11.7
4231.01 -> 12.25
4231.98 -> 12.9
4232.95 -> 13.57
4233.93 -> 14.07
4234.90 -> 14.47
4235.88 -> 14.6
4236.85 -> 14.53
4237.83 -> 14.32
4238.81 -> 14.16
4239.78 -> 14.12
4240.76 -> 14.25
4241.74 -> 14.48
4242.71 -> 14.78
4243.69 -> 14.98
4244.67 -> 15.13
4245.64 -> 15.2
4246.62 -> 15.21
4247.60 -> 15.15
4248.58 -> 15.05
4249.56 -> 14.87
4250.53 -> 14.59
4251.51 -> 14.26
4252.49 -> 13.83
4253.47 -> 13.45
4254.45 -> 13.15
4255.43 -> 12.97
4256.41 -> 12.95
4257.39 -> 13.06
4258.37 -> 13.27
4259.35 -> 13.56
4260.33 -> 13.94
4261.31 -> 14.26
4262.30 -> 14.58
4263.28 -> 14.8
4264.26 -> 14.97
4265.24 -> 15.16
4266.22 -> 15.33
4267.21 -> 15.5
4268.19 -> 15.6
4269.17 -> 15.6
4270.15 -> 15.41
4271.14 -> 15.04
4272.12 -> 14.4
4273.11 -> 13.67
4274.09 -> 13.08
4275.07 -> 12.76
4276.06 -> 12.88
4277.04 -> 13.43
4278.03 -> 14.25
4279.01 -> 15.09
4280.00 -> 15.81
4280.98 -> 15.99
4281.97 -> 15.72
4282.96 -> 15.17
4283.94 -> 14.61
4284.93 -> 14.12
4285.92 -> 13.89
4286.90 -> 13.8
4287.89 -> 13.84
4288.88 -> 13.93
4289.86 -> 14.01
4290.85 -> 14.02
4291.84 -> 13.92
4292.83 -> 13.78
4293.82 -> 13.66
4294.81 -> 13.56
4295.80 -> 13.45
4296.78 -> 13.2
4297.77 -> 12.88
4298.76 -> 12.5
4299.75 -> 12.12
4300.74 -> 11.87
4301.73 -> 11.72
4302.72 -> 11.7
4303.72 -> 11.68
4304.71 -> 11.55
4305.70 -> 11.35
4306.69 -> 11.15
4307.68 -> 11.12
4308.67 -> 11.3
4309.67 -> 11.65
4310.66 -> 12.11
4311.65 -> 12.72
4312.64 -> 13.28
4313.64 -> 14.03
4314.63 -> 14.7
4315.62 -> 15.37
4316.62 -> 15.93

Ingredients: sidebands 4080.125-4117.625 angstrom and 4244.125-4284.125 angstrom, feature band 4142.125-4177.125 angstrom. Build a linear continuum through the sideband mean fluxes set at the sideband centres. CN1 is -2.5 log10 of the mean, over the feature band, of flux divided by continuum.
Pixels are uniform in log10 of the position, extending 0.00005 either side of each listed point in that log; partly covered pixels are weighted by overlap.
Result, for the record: 0.11 mag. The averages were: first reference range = 13.9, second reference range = 14.5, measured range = 12.8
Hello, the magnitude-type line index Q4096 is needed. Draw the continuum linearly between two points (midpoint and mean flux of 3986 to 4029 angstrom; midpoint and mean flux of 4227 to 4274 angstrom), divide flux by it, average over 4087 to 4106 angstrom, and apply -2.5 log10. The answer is 0.037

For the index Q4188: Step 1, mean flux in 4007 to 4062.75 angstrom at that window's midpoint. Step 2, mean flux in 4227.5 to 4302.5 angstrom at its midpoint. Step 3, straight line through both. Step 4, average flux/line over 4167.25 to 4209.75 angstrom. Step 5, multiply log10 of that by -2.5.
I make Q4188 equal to 0.07 mag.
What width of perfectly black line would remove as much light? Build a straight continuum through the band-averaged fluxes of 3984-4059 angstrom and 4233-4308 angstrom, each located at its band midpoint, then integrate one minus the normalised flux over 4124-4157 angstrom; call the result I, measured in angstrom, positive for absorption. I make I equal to 2.2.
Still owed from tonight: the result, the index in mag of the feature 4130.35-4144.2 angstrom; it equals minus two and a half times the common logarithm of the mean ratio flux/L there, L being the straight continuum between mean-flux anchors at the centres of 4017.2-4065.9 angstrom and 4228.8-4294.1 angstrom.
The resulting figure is 0.057 mag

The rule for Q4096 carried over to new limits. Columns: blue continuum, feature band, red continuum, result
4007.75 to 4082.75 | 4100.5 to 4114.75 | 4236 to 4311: 0.039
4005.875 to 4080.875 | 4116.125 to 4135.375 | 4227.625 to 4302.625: 0.030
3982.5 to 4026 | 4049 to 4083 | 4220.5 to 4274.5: -0.002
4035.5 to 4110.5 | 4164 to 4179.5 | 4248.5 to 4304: 0.081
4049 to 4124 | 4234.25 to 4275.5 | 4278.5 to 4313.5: -0.083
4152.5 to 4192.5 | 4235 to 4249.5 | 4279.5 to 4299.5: -0.079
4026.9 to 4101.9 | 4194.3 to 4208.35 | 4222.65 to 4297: 0.016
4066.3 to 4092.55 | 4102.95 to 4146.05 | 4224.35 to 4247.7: 0.063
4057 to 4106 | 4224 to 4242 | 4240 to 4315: 0.060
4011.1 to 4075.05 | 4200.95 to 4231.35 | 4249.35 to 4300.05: 0.062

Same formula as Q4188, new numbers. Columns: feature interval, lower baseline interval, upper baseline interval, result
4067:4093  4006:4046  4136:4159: -0.08 mag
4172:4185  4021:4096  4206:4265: 0.12 mag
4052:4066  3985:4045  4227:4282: 0.02 mag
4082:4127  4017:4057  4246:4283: 0.02 mag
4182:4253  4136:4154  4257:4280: -0.01 mag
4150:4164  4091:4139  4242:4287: 0.05 mag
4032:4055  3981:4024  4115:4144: 0.03 mag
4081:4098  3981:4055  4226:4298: -0.05 mag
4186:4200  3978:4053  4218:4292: 0.03 mag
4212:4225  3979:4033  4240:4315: 0.00 mag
